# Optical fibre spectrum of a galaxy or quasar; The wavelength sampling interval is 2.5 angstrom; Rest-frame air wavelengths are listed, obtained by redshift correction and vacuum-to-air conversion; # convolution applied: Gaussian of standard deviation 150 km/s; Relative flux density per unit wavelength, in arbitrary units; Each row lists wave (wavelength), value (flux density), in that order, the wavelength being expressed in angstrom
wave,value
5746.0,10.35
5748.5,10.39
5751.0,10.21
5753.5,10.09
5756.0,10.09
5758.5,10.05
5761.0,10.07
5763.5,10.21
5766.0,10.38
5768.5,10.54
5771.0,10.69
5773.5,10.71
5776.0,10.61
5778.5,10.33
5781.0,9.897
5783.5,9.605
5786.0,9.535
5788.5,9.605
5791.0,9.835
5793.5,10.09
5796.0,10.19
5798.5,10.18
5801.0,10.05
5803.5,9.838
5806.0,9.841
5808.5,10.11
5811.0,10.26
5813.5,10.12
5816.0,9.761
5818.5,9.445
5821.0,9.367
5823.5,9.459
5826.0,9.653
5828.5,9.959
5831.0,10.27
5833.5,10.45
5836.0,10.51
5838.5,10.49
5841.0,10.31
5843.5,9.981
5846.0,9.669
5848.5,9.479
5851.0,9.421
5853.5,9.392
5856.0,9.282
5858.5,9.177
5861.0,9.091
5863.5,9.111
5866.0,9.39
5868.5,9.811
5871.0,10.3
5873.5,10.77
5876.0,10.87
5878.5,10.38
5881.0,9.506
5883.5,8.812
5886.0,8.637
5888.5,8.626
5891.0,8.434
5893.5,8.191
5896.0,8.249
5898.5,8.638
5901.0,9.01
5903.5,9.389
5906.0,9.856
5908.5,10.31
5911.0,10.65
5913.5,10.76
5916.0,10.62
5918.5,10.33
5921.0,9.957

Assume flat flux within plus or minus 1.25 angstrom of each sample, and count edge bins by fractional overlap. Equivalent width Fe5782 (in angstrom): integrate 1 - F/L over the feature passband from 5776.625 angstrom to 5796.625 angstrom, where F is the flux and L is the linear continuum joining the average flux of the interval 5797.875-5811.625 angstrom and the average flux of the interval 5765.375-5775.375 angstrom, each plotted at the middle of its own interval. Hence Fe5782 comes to 0.8 angstrom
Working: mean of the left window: 10.6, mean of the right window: 10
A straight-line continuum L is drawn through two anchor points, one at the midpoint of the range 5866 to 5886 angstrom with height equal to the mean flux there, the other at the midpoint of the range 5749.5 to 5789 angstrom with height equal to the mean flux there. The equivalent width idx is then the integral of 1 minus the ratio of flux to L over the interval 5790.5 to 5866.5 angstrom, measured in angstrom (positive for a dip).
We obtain 1.71 angstrom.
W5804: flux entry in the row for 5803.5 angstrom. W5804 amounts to 9.838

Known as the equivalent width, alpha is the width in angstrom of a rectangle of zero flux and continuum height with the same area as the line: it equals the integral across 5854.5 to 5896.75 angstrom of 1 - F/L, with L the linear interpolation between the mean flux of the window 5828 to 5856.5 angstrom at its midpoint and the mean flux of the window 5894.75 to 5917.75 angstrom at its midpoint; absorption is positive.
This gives 2.1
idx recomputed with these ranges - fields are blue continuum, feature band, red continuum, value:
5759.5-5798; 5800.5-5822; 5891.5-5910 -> 0.0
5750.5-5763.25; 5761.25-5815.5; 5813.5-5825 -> -1.5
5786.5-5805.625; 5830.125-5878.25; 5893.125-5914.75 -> -0.9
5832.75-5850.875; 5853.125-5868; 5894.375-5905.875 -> 0.7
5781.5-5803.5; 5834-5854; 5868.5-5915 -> -0.5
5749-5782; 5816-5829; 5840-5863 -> 0.3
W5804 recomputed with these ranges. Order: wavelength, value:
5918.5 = 10.33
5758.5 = 10.05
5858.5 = 9.177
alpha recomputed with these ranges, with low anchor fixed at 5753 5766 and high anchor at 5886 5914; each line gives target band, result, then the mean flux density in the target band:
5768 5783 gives -0.6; 10.4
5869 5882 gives -1.4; 10.3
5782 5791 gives 0.3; 9.63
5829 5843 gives -1.1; 10.4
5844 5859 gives 0.1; 9.44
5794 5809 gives -0.3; 10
